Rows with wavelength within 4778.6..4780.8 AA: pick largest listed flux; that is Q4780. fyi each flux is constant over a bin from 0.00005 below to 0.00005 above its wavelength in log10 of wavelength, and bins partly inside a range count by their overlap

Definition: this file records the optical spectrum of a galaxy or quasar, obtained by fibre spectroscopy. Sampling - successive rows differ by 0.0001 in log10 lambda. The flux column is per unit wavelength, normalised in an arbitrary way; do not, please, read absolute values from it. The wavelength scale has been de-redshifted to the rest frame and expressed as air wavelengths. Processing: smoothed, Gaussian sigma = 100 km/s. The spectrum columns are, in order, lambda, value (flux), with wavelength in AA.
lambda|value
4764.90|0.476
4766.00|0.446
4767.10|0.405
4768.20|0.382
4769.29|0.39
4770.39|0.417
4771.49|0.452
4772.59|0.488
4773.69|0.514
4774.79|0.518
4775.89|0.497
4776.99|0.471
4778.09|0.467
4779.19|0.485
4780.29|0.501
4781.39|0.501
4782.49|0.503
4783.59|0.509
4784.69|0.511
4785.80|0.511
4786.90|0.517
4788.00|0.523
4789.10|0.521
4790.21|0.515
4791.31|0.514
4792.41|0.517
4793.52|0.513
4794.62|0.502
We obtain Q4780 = 0.501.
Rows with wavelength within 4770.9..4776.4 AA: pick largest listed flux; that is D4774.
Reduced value 0.518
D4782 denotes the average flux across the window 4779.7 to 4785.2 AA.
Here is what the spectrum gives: 0.505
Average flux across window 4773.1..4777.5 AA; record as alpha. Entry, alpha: 0.5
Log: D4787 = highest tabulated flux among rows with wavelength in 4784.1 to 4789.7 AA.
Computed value 0.523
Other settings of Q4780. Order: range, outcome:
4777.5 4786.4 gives 0.511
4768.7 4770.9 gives 0.417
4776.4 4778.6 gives 0.471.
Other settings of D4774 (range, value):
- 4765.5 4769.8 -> 0.446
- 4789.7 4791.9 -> 0.515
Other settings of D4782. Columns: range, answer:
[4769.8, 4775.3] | 0.476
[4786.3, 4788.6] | 0.521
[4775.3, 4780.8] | 0.484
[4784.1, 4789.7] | 0.516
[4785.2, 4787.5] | 0.513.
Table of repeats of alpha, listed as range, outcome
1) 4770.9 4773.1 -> 0.468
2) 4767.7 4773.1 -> 0.426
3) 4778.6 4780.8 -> 0.493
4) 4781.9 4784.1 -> 0.506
